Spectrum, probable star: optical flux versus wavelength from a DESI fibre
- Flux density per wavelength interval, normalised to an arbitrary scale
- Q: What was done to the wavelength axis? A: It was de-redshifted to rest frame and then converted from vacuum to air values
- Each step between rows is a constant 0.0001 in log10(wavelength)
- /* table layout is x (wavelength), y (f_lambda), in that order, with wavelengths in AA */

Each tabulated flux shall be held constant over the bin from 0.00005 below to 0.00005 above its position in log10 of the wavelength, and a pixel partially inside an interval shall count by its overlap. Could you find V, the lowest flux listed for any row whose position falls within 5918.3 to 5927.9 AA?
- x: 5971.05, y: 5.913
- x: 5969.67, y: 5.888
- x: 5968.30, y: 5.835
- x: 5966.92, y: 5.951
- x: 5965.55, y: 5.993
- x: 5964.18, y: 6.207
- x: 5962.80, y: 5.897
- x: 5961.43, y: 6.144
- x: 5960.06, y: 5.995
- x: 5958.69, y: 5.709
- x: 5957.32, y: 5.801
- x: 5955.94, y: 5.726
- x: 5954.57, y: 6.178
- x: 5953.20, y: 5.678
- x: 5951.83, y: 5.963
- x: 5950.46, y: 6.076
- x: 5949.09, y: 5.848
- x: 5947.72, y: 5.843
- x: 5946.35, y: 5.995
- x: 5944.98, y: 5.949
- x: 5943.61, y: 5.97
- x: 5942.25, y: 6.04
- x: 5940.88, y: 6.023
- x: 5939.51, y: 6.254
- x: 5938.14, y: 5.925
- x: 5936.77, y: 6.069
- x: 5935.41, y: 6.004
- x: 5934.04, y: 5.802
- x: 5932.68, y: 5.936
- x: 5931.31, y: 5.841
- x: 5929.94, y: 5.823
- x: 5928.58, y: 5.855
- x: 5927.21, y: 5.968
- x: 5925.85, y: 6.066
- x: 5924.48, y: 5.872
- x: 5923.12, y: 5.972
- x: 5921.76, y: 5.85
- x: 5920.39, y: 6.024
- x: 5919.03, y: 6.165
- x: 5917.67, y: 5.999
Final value 5.85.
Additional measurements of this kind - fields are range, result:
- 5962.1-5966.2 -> 5.897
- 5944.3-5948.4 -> 5.843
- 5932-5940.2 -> 5.802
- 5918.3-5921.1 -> 6.024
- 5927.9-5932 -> 5.823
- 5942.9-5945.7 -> 5.949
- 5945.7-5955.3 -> 5.678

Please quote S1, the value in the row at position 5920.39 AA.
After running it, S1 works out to 6.024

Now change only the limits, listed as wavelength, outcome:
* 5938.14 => 5.925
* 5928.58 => 5.855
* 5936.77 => 6.069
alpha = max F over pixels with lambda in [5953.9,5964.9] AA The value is 6.207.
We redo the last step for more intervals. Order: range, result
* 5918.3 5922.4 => 6.165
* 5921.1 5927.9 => 6.066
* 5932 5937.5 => 6.069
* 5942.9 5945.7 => 5.97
